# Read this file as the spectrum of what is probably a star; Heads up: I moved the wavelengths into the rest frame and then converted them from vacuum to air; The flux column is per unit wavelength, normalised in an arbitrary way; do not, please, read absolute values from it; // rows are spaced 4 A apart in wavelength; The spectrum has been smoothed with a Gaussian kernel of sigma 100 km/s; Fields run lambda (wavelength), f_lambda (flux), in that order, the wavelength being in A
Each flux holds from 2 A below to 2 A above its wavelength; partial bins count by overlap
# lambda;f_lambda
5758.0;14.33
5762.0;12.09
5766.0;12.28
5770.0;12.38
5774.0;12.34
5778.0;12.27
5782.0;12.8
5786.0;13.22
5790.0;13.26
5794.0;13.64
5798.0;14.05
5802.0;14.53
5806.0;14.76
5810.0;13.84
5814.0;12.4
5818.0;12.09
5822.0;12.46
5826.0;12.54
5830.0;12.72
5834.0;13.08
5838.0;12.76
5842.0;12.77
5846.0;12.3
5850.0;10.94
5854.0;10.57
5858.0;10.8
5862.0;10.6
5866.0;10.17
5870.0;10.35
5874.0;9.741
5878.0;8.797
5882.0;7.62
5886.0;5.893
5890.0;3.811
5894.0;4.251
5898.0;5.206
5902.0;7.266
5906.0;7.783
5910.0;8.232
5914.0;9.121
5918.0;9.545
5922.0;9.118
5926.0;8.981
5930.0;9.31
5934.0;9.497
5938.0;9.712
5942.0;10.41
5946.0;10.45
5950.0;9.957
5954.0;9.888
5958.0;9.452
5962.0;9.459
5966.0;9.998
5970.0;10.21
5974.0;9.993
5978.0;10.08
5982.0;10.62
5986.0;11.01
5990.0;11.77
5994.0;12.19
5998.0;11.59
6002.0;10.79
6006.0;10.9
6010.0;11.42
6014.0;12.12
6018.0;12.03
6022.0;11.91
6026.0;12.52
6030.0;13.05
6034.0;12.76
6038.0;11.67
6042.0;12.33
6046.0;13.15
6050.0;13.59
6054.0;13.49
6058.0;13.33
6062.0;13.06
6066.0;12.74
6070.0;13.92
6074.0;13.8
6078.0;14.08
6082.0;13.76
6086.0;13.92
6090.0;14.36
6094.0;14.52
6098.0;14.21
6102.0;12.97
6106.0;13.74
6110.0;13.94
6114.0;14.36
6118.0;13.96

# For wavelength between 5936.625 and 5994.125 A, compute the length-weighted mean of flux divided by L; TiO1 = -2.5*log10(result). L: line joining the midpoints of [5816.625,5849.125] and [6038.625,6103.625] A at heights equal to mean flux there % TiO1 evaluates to 0.26 mag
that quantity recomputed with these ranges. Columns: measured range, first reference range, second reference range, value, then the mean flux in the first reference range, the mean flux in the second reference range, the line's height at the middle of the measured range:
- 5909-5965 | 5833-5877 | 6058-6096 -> 0.26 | 11.2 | 13.8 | 12.1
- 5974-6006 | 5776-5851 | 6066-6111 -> 0.22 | 13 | 13.9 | 13.6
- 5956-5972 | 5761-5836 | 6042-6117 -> 0.34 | 13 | 13.7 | 13.4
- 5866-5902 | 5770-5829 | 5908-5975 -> 0.48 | 13.1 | 9.6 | 11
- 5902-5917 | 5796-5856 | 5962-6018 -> 0.39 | 12.8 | 11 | 11.9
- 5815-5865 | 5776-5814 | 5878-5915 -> -0.15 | 13.5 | 6.63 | 10.5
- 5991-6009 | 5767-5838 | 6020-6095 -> 0.16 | 13.1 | 13.2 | 13.2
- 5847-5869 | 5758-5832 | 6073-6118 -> 0.23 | 13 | 14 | 13.2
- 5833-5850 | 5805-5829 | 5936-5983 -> -0.01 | 12.9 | 10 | 12.4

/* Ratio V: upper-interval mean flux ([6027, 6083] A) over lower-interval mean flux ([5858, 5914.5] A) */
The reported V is 1.7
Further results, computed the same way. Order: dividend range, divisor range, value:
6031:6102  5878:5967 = 1.60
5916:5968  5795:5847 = 0.74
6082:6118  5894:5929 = 1.76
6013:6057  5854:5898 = 1.54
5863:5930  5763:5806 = 0.61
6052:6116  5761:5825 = 1.06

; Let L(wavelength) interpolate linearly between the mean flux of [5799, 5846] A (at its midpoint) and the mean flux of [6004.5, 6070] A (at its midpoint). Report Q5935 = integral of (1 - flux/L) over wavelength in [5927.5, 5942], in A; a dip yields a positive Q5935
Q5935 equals 3.6 A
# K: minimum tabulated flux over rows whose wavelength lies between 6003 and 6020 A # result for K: 10.9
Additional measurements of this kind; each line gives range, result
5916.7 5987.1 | 8.981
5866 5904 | 3.811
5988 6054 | 10.79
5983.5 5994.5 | 11.01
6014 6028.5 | 11.91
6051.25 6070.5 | 12.74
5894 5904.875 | 4.251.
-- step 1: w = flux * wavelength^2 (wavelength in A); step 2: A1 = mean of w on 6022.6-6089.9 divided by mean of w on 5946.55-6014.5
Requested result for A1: 1.3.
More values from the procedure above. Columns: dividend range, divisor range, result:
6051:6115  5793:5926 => 1.43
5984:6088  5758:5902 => 1.20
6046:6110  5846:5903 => 1.74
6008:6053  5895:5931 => 1.59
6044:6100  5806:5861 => 1.21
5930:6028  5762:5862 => 0.90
